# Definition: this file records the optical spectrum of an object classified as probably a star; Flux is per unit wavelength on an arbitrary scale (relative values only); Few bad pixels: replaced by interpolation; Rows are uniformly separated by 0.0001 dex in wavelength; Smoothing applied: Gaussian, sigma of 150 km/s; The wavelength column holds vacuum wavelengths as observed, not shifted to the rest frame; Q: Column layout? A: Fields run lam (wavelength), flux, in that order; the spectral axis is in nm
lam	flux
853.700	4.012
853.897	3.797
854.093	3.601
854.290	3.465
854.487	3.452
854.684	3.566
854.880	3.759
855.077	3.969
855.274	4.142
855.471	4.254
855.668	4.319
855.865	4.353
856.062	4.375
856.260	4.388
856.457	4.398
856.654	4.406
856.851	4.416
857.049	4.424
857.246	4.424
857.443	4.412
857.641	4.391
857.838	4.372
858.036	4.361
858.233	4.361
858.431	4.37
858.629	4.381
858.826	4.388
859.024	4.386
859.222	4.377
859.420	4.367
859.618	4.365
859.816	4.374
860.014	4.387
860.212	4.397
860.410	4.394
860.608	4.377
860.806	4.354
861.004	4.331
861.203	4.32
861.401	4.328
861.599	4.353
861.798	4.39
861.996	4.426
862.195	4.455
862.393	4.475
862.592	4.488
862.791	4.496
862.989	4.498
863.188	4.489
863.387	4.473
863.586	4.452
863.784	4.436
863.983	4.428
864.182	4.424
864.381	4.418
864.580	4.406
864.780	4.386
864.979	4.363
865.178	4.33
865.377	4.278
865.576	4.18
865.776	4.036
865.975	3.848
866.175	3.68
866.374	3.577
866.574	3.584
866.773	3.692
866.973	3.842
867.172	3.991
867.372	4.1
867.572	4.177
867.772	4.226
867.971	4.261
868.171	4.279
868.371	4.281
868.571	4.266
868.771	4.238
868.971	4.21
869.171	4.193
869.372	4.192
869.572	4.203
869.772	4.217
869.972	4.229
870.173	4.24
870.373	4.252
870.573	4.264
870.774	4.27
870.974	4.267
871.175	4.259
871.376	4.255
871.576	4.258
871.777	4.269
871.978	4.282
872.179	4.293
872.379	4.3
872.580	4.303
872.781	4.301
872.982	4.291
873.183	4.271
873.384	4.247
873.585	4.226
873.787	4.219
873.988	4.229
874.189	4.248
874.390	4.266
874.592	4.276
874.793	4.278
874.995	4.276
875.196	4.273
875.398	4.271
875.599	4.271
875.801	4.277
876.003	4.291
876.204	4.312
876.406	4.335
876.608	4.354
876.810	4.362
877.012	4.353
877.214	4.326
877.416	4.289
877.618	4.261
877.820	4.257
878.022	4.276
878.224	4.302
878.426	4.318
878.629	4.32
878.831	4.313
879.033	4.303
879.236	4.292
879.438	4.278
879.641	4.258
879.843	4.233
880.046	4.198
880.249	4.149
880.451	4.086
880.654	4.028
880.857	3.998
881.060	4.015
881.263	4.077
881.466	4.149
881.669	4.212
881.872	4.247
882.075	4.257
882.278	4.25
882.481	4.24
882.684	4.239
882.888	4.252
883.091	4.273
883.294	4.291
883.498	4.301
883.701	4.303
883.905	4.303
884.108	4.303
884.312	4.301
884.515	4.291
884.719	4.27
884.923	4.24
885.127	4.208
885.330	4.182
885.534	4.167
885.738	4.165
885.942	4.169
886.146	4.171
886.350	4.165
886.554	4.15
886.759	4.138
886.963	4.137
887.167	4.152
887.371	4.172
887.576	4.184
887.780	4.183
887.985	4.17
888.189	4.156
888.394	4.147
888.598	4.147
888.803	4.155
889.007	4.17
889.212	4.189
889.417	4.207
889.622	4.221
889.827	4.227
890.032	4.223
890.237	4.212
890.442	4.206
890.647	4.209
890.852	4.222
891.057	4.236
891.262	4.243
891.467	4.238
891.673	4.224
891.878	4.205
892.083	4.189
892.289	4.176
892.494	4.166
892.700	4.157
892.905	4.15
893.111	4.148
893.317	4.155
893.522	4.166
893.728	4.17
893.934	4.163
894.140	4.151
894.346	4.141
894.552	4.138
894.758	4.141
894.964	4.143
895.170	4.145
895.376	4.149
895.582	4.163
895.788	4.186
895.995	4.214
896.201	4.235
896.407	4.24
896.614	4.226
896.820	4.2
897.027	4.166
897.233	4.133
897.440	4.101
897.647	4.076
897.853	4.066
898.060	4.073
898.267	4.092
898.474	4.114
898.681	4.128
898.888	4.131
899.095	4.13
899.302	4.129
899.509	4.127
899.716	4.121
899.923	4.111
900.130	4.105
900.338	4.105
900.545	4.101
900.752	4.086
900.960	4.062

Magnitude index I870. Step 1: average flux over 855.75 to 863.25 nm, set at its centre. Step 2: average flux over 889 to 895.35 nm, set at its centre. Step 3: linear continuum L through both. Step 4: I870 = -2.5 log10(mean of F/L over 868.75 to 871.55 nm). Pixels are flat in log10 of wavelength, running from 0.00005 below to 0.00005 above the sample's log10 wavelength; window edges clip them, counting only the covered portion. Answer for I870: 0.02 mag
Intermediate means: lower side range 4.4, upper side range 4.18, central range 4.24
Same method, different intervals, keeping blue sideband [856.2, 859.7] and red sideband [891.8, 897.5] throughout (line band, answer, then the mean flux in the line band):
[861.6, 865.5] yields -0.02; 4.42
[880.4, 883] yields 0.02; 4.16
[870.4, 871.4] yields 0.01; 4.26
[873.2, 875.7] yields 0.01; 4.26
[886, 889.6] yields 0.01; 4.17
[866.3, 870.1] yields 0.06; 4.1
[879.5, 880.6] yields 0.02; 4.18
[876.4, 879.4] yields -0.01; 4.31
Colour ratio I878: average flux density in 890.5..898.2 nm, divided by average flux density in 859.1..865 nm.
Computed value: 0.95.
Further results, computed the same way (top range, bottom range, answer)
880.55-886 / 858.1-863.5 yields 0.96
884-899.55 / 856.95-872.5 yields 0.98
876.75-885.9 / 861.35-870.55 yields 1.00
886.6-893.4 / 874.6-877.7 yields 0.97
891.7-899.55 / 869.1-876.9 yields 0.97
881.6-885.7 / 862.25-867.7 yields 1.01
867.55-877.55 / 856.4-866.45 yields 0.98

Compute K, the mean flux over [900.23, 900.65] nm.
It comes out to 4.1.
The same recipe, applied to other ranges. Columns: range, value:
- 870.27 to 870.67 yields 4.27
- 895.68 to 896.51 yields 4.22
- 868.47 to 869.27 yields 4.23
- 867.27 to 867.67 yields 4.13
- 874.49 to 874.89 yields 4.27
